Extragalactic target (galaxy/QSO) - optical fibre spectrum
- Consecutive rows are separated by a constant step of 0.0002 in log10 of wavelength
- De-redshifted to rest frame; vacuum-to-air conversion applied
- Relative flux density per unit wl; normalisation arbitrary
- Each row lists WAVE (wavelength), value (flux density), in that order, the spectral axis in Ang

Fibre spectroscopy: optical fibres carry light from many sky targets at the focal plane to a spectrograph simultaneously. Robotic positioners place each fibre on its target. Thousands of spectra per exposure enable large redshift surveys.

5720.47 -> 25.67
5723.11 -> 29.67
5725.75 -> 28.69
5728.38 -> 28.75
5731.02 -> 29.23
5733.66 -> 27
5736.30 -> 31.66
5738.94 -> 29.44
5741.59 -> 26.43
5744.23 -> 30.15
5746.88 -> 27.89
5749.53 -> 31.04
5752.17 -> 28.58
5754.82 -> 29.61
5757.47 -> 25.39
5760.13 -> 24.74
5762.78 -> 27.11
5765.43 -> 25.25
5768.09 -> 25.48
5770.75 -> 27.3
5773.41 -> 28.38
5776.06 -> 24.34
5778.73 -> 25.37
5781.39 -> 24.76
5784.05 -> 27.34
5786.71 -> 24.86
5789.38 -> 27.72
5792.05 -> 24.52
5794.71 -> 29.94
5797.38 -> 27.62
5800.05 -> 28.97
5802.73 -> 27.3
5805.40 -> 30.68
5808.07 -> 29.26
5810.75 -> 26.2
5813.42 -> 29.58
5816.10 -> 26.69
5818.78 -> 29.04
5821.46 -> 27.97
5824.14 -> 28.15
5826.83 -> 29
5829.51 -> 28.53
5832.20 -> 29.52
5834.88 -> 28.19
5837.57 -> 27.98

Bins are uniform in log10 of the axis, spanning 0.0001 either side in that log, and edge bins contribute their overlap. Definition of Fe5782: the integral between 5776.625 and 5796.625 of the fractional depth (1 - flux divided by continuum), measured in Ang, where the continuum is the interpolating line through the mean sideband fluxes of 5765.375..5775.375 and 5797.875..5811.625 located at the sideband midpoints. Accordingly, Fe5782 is 0.9 Ang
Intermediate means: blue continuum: 26.6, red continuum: 28.5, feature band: 26.3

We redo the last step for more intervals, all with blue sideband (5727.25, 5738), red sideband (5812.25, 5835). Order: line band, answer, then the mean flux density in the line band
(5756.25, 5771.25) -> 1.6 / 25.8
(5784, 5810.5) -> 0.9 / 27.8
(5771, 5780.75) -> 0.9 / 26.1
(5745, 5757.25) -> 0.0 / 29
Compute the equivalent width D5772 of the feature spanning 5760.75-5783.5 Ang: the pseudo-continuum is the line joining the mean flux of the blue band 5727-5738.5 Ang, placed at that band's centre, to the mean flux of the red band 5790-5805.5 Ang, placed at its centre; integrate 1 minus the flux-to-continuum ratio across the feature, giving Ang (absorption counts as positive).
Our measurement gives 2.0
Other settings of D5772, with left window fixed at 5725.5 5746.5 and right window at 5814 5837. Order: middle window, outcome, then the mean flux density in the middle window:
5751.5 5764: 0.77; 27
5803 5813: -0.05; 28.7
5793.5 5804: 0.04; 28.4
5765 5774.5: 0.67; 26.7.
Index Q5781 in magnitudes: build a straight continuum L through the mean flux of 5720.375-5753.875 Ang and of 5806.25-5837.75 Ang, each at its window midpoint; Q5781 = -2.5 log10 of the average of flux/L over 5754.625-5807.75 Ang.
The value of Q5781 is 0.07 mag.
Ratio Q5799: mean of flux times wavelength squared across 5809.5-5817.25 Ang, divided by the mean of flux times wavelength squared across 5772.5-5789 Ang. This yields 1.1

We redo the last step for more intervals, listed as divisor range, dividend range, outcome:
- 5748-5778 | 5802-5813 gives 1.07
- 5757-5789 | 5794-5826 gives 1.11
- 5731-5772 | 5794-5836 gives 1.05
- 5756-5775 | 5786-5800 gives 1.05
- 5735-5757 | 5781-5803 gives 0.94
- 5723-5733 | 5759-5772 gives 0.91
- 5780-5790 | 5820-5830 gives 1.10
